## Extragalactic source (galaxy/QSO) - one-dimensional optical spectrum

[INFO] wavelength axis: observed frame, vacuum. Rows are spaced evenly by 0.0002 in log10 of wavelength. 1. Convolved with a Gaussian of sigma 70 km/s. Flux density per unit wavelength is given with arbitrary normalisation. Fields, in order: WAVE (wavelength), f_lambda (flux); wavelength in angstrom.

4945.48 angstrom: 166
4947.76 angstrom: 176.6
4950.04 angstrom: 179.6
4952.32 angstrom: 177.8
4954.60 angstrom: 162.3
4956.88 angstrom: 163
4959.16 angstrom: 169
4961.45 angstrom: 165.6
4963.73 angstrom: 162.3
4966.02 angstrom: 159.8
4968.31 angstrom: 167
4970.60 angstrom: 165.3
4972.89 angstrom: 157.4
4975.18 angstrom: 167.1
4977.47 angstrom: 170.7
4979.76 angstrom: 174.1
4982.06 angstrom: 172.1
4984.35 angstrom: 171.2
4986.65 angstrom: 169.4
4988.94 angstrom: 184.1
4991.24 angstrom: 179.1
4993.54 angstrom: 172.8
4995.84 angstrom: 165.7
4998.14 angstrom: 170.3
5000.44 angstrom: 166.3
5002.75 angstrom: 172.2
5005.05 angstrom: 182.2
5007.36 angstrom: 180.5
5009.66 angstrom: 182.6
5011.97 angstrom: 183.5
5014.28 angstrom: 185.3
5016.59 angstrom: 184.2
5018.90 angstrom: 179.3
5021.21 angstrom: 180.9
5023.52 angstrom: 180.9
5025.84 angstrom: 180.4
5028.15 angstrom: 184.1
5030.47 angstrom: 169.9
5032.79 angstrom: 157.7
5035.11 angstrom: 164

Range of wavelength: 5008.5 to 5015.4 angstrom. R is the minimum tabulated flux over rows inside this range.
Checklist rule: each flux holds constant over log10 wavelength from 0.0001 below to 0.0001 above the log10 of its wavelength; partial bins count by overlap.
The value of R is 182.6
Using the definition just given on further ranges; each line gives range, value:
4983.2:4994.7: 169.4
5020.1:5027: 180.4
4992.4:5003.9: 165.7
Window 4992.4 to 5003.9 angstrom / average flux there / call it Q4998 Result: 169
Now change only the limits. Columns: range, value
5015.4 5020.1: 182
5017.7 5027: 180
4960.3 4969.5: 164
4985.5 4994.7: 176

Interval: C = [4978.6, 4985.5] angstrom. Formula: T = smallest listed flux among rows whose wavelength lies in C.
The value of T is 171.2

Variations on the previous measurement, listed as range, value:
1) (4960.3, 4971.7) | 159.8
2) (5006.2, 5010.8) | 180.5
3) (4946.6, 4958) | 162.3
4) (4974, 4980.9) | 167.1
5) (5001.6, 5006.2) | 172.2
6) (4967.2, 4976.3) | 157.4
